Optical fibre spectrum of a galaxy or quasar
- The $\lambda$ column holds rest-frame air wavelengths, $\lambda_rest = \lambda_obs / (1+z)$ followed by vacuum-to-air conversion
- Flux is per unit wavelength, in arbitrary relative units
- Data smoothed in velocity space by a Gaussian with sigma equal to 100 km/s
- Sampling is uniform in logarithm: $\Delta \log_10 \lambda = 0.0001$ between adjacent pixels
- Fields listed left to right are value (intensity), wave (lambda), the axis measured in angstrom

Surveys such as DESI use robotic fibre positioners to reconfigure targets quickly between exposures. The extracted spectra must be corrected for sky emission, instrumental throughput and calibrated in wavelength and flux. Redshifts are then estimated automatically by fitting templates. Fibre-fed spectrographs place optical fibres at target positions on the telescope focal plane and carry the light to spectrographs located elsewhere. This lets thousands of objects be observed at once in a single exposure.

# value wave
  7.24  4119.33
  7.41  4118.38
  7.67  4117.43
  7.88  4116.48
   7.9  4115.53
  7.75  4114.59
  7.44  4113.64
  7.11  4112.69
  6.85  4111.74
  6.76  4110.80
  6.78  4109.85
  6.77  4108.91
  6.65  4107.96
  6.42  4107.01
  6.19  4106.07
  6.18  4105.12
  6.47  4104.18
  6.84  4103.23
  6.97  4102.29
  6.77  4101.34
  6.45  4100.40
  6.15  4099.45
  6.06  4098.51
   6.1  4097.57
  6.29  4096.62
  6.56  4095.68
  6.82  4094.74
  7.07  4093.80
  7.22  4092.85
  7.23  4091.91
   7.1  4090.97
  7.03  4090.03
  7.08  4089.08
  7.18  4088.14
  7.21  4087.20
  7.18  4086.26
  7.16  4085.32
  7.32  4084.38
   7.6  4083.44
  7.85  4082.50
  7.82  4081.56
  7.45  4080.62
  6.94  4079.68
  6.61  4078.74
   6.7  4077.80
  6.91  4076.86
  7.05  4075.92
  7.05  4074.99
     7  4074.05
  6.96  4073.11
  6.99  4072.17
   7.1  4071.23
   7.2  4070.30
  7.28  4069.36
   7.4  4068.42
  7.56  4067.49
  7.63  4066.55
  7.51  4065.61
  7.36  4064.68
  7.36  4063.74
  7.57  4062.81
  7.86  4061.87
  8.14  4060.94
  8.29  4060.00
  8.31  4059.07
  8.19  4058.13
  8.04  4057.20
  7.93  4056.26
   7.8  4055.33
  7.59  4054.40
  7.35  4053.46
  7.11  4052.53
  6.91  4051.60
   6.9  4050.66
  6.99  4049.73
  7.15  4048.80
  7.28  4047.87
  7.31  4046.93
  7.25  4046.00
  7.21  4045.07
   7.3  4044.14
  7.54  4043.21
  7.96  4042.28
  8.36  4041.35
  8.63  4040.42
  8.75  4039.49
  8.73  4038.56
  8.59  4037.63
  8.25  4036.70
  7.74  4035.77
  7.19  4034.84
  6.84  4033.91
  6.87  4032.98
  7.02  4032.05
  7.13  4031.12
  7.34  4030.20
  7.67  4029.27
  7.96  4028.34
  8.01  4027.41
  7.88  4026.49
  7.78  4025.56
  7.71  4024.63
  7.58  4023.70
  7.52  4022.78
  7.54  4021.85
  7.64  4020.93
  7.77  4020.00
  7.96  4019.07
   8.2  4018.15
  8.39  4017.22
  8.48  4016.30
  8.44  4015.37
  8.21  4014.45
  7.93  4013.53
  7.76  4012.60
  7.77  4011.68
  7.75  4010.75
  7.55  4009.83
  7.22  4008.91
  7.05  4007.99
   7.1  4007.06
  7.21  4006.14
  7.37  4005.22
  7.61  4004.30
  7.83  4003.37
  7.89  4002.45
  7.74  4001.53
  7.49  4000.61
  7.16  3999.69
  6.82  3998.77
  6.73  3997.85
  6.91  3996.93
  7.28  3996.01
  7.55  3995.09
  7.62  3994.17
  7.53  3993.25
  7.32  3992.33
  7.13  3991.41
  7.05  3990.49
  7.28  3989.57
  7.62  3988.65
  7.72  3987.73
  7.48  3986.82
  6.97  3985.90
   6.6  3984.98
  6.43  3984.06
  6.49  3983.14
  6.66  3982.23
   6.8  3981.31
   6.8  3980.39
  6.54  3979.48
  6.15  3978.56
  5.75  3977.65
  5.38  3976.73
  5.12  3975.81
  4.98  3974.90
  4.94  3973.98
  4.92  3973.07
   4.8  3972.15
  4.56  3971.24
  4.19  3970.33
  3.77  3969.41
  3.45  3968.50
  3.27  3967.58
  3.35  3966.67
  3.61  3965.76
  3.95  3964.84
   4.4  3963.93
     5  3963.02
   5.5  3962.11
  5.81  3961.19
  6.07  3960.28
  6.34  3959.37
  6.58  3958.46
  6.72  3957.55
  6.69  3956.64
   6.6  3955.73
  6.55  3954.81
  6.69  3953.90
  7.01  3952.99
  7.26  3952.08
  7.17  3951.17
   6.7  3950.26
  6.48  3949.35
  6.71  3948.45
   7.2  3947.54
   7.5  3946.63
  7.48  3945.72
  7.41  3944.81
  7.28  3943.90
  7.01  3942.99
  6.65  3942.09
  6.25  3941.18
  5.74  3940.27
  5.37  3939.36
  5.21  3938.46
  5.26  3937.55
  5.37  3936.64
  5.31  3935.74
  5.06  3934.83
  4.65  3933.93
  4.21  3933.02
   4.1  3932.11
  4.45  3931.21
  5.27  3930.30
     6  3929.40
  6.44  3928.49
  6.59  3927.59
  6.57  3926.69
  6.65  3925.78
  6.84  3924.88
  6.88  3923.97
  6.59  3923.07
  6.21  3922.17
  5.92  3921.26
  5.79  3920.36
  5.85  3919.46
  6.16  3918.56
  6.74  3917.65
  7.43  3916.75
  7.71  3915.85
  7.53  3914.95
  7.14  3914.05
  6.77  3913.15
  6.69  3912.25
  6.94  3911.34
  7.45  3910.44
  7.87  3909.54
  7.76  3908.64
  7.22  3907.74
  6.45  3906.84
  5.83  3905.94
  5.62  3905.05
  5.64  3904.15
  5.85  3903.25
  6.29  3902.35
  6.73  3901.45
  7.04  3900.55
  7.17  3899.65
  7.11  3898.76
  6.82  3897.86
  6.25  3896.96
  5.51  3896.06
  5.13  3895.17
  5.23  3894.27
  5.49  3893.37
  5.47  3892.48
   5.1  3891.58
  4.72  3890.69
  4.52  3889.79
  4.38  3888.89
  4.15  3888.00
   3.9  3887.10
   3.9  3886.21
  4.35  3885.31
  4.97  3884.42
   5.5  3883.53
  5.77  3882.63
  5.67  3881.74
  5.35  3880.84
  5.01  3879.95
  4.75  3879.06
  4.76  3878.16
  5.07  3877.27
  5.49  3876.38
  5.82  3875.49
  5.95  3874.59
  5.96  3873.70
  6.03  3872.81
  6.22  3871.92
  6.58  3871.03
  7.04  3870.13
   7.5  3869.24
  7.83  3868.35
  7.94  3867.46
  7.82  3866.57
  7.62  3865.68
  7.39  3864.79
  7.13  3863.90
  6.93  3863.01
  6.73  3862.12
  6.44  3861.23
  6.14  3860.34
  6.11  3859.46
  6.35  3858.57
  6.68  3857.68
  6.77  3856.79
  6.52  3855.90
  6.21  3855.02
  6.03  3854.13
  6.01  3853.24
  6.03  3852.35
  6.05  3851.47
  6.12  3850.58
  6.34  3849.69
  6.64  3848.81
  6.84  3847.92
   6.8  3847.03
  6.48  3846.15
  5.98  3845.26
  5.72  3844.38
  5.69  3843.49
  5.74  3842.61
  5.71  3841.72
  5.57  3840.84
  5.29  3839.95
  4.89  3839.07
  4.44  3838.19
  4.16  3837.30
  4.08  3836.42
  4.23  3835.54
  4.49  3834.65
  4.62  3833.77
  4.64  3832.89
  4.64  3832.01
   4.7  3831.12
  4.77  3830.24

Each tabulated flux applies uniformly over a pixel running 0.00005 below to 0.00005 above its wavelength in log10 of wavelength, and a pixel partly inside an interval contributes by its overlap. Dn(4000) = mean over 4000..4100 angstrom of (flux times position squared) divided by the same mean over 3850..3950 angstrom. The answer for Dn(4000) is 1.31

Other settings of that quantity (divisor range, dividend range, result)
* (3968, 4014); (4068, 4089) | 1.12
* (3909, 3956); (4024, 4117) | 1.22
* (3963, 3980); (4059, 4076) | 1.68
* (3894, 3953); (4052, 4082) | 1.25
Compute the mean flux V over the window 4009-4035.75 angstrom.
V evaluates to 7.7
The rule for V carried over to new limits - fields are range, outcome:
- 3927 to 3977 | 5.65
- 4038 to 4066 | 7.69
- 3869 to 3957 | 6.08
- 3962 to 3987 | 5.25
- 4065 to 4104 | 7.03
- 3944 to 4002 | 6.26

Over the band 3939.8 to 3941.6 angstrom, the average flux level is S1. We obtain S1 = 5.97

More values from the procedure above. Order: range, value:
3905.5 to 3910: 7.03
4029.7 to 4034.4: 7.05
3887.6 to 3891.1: 4.44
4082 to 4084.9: 7.59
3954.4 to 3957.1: 6.6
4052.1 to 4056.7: 7.56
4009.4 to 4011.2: 7.67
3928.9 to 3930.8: 5.61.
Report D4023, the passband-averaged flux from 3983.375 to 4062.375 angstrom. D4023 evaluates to 7.59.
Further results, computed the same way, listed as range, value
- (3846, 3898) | 5.96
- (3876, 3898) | 5.07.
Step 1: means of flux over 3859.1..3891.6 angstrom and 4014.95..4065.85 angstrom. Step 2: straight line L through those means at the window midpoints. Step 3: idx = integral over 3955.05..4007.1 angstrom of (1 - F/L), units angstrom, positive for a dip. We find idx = 6.2 angstrom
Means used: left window 5.86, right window 7.71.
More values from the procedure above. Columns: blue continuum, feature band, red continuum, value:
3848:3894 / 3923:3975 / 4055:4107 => 5.2 angstrom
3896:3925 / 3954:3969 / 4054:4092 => 3.5 angstrom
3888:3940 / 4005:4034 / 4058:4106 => -4.0 angstrom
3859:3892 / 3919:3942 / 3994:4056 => 2.7 angstrom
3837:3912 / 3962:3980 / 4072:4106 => 4.9 angstrom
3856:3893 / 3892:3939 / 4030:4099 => 0.1 angstrom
